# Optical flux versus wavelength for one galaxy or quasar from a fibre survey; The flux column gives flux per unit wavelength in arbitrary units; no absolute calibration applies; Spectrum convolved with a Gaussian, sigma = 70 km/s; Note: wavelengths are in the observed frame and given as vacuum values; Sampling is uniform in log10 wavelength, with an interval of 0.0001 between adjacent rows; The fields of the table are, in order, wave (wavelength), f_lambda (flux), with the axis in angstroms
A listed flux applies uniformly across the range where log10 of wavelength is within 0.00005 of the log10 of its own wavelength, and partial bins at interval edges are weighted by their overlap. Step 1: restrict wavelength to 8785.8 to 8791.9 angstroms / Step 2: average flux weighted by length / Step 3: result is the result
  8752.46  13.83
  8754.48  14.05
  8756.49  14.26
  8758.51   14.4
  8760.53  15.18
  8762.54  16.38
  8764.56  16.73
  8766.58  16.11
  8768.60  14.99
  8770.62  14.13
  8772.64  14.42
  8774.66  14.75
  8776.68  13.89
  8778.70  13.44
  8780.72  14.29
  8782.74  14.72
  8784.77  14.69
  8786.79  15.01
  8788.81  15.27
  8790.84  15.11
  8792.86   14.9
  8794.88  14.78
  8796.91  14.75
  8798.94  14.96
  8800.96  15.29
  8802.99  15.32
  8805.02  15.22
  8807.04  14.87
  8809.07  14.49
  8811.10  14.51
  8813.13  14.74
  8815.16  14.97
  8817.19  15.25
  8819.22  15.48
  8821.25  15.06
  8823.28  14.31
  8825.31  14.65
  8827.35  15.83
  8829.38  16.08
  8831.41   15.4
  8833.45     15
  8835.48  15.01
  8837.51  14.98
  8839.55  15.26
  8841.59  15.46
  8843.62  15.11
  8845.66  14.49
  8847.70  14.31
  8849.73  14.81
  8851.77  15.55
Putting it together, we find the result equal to 15.1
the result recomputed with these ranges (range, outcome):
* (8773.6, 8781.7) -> 14.1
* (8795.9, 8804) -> 15.1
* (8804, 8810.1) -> 14.9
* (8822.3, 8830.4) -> 15.2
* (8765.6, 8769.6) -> 15.5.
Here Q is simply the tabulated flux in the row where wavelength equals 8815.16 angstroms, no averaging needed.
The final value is 14.97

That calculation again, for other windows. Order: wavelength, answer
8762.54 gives 16.38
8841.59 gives 15.46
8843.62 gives 15.11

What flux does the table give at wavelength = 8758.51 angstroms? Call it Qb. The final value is 14.4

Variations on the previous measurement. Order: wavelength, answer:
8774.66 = 14.75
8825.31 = 14.65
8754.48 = 14.05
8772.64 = 14.42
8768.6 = 14.99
